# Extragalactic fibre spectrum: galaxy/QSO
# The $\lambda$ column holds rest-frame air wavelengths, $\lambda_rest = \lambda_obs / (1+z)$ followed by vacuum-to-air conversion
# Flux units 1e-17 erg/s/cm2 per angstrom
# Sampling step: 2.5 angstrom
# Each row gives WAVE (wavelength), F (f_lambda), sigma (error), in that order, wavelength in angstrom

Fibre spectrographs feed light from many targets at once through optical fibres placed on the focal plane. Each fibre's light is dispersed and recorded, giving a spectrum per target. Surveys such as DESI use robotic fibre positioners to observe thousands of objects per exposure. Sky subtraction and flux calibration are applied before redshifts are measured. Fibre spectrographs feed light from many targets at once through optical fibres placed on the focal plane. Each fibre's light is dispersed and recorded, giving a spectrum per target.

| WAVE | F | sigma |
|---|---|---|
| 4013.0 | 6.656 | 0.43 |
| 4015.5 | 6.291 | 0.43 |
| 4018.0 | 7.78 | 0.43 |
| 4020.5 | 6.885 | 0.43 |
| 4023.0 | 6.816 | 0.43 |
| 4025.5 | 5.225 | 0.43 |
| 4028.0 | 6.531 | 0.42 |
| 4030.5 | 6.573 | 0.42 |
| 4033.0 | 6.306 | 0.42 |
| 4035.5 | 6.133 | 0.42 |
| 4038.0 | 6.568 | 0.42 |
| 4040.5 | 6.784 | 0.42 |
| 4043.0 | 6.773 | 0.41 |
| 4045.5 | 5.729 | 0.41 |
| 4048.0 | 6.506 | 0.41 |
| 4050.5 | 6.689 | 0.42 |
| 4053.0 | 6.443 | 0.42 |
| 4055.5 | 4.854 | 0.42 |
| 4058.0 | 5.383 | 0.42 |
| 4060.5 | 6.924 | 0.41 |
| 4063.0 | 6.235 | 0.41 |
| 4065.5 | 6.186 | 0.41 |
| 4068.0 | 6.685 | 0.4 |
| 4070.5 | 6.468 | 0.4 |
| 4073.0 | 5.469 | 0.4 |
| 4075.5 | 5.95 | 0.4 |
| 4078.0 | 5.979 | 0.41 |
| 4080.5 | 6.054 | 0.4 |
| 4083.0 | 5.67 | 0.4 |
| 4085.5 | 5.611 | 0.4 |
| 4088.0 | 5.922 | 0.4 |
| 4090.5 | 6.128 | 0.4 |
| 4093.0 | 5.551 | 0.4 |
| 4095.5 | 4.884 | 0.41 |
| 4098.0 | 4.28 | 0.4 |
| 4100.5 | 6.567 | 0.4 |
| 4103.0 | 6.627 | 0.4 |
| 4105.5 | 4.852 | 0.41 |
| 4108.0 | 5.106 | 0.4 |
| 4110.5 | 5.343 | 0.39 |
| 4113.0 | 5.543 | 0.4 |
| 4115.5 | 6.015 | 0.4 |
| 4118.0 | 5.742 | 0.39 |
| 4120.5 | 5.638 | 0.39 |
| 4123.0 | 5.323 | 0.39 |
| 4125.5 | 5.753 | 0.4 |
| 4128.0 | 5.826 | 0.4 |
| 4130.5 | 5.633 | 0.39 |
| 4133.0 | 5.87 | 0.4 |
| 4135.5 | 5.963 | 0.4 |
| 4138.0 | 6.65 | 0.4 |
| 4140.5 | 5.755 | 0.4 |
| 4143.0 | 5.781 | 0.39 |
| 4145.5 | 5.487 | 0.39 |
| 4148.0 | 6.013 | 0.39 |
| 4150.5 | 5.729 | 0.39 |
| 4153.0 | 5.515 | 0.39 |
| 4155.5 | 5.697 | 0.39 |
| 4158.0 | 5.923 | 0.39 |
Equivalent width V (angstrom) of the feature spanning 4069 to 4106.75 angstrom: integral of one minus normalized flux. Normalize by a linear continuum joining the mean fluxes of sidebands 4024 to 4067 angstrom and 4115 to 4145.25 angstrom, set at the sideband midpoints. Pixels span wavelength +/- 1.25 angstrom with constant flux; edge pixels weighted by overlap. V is 1.8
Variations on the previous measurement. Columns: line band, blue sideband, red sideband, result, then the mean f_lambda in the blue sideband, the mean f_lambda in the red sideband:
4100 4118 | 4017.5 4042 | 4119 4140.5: 0.9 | 6.52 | 5.83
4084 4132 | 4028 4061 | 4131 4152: 3.4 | 6.28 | 5.89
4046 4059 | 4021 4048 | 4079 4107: 0.4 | 6.37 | 5.65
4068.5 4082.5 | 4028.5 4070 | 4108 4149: 0.3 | 6.31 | 5.75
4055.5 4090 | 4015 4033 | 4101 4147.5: 0.9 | 6.58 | 5.74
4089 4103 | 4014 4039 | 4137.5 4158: 1.2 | 6.51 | 5.8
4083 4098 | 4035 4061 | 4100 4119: 0.9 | 6.24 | 5.69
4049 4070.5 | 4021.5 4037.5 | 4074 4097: -0.8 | 6.29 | 5.73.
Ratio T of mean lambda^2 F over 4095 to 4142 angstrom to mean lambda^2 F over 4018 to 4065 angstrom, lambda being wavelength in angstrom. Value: 0.9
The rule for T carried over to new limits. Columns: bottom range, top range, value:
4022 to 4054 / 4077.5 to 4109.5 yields 0.90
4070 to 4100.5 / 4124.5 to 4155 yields 1.05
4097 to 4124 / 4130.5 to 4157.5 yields 1.07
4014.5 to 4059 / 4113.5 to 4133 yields 0.94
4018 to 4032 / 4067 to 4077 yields 0.96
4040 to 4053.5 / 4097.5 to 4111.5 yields 0.88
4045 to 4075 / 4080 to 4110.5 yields 0.93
